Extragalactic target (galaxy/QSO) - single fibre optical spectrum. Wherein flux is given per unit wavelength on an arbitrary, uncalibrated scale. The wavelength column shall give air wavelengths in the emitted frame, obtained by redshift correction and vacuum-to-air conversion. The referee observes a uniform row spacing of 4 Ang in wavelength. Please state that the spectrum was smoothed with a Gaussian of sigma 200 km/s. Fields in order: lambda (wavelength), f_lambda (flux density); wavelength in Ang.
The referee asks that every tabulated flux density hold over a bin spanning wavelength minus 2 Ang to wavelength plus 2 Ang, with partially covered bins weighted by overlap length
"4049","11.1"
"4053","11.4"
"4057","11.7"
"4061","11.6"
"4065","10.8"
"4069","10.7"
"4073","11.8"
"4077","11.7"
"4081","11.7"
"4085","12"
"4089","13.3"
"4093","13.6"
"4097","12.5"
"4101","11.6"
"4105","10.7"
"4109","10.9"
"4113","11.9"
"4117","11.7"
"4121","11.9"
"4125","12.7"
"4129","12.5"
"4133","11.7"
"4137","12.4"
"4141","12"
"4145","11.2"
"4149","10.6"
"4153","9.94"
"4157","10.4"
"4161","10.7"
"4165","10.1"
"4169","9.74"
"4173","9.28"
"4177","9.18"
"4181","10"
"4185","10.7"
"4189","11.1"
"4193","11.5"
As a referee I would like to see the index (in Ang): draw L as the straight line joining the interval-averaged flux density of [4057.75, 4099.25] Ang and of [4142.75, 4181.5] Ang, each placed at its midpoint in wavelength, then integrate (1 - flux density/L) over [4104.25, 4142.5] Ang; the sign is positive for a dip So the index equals -3.2 Ang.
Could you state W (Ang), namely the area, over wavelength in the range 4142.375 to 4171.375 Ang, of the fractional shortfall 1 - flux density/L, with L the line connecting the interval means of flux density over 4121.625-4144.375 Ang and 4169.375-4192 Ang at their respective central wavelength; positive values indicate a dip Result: 1.9 Ang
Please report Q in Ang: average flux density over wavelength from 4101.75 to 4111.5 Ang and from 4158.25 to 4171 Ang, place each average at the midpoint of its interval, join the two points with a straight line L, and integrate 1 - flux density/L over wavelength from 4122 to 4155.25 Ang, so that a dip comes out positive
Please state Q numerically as -3.42 Ang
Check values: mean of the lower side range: 11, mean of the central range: 11.6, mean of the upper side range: 10.2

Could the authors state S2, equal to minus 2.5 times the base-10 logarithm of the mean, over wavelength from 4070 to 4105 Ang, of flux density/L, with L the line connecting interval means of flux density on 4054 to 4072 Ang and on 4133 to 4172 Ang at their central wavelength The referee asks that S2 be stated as -0.10 mag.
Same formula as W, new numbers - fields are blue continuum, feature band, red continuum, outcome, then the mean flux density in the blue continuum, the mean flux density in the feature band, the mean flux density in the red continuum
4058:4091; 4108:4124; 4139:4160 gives -0.7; 11.7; 11.7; 10.8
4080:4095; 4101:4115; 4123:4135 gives 1.4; 12.7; 11.2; 12.3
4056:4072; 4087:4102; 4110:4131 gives -1.5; 11.2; 12.8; 12.1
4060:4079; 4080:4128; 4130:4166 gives -3.7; 11.3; 12.1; 11.1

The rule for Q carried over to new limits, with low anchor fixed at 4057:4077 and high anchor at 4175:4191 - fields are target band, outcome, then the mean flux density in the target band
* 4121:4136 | -2.10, 12.3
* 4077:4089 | -0.96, 12.1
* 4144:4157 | 0.05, 10.5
